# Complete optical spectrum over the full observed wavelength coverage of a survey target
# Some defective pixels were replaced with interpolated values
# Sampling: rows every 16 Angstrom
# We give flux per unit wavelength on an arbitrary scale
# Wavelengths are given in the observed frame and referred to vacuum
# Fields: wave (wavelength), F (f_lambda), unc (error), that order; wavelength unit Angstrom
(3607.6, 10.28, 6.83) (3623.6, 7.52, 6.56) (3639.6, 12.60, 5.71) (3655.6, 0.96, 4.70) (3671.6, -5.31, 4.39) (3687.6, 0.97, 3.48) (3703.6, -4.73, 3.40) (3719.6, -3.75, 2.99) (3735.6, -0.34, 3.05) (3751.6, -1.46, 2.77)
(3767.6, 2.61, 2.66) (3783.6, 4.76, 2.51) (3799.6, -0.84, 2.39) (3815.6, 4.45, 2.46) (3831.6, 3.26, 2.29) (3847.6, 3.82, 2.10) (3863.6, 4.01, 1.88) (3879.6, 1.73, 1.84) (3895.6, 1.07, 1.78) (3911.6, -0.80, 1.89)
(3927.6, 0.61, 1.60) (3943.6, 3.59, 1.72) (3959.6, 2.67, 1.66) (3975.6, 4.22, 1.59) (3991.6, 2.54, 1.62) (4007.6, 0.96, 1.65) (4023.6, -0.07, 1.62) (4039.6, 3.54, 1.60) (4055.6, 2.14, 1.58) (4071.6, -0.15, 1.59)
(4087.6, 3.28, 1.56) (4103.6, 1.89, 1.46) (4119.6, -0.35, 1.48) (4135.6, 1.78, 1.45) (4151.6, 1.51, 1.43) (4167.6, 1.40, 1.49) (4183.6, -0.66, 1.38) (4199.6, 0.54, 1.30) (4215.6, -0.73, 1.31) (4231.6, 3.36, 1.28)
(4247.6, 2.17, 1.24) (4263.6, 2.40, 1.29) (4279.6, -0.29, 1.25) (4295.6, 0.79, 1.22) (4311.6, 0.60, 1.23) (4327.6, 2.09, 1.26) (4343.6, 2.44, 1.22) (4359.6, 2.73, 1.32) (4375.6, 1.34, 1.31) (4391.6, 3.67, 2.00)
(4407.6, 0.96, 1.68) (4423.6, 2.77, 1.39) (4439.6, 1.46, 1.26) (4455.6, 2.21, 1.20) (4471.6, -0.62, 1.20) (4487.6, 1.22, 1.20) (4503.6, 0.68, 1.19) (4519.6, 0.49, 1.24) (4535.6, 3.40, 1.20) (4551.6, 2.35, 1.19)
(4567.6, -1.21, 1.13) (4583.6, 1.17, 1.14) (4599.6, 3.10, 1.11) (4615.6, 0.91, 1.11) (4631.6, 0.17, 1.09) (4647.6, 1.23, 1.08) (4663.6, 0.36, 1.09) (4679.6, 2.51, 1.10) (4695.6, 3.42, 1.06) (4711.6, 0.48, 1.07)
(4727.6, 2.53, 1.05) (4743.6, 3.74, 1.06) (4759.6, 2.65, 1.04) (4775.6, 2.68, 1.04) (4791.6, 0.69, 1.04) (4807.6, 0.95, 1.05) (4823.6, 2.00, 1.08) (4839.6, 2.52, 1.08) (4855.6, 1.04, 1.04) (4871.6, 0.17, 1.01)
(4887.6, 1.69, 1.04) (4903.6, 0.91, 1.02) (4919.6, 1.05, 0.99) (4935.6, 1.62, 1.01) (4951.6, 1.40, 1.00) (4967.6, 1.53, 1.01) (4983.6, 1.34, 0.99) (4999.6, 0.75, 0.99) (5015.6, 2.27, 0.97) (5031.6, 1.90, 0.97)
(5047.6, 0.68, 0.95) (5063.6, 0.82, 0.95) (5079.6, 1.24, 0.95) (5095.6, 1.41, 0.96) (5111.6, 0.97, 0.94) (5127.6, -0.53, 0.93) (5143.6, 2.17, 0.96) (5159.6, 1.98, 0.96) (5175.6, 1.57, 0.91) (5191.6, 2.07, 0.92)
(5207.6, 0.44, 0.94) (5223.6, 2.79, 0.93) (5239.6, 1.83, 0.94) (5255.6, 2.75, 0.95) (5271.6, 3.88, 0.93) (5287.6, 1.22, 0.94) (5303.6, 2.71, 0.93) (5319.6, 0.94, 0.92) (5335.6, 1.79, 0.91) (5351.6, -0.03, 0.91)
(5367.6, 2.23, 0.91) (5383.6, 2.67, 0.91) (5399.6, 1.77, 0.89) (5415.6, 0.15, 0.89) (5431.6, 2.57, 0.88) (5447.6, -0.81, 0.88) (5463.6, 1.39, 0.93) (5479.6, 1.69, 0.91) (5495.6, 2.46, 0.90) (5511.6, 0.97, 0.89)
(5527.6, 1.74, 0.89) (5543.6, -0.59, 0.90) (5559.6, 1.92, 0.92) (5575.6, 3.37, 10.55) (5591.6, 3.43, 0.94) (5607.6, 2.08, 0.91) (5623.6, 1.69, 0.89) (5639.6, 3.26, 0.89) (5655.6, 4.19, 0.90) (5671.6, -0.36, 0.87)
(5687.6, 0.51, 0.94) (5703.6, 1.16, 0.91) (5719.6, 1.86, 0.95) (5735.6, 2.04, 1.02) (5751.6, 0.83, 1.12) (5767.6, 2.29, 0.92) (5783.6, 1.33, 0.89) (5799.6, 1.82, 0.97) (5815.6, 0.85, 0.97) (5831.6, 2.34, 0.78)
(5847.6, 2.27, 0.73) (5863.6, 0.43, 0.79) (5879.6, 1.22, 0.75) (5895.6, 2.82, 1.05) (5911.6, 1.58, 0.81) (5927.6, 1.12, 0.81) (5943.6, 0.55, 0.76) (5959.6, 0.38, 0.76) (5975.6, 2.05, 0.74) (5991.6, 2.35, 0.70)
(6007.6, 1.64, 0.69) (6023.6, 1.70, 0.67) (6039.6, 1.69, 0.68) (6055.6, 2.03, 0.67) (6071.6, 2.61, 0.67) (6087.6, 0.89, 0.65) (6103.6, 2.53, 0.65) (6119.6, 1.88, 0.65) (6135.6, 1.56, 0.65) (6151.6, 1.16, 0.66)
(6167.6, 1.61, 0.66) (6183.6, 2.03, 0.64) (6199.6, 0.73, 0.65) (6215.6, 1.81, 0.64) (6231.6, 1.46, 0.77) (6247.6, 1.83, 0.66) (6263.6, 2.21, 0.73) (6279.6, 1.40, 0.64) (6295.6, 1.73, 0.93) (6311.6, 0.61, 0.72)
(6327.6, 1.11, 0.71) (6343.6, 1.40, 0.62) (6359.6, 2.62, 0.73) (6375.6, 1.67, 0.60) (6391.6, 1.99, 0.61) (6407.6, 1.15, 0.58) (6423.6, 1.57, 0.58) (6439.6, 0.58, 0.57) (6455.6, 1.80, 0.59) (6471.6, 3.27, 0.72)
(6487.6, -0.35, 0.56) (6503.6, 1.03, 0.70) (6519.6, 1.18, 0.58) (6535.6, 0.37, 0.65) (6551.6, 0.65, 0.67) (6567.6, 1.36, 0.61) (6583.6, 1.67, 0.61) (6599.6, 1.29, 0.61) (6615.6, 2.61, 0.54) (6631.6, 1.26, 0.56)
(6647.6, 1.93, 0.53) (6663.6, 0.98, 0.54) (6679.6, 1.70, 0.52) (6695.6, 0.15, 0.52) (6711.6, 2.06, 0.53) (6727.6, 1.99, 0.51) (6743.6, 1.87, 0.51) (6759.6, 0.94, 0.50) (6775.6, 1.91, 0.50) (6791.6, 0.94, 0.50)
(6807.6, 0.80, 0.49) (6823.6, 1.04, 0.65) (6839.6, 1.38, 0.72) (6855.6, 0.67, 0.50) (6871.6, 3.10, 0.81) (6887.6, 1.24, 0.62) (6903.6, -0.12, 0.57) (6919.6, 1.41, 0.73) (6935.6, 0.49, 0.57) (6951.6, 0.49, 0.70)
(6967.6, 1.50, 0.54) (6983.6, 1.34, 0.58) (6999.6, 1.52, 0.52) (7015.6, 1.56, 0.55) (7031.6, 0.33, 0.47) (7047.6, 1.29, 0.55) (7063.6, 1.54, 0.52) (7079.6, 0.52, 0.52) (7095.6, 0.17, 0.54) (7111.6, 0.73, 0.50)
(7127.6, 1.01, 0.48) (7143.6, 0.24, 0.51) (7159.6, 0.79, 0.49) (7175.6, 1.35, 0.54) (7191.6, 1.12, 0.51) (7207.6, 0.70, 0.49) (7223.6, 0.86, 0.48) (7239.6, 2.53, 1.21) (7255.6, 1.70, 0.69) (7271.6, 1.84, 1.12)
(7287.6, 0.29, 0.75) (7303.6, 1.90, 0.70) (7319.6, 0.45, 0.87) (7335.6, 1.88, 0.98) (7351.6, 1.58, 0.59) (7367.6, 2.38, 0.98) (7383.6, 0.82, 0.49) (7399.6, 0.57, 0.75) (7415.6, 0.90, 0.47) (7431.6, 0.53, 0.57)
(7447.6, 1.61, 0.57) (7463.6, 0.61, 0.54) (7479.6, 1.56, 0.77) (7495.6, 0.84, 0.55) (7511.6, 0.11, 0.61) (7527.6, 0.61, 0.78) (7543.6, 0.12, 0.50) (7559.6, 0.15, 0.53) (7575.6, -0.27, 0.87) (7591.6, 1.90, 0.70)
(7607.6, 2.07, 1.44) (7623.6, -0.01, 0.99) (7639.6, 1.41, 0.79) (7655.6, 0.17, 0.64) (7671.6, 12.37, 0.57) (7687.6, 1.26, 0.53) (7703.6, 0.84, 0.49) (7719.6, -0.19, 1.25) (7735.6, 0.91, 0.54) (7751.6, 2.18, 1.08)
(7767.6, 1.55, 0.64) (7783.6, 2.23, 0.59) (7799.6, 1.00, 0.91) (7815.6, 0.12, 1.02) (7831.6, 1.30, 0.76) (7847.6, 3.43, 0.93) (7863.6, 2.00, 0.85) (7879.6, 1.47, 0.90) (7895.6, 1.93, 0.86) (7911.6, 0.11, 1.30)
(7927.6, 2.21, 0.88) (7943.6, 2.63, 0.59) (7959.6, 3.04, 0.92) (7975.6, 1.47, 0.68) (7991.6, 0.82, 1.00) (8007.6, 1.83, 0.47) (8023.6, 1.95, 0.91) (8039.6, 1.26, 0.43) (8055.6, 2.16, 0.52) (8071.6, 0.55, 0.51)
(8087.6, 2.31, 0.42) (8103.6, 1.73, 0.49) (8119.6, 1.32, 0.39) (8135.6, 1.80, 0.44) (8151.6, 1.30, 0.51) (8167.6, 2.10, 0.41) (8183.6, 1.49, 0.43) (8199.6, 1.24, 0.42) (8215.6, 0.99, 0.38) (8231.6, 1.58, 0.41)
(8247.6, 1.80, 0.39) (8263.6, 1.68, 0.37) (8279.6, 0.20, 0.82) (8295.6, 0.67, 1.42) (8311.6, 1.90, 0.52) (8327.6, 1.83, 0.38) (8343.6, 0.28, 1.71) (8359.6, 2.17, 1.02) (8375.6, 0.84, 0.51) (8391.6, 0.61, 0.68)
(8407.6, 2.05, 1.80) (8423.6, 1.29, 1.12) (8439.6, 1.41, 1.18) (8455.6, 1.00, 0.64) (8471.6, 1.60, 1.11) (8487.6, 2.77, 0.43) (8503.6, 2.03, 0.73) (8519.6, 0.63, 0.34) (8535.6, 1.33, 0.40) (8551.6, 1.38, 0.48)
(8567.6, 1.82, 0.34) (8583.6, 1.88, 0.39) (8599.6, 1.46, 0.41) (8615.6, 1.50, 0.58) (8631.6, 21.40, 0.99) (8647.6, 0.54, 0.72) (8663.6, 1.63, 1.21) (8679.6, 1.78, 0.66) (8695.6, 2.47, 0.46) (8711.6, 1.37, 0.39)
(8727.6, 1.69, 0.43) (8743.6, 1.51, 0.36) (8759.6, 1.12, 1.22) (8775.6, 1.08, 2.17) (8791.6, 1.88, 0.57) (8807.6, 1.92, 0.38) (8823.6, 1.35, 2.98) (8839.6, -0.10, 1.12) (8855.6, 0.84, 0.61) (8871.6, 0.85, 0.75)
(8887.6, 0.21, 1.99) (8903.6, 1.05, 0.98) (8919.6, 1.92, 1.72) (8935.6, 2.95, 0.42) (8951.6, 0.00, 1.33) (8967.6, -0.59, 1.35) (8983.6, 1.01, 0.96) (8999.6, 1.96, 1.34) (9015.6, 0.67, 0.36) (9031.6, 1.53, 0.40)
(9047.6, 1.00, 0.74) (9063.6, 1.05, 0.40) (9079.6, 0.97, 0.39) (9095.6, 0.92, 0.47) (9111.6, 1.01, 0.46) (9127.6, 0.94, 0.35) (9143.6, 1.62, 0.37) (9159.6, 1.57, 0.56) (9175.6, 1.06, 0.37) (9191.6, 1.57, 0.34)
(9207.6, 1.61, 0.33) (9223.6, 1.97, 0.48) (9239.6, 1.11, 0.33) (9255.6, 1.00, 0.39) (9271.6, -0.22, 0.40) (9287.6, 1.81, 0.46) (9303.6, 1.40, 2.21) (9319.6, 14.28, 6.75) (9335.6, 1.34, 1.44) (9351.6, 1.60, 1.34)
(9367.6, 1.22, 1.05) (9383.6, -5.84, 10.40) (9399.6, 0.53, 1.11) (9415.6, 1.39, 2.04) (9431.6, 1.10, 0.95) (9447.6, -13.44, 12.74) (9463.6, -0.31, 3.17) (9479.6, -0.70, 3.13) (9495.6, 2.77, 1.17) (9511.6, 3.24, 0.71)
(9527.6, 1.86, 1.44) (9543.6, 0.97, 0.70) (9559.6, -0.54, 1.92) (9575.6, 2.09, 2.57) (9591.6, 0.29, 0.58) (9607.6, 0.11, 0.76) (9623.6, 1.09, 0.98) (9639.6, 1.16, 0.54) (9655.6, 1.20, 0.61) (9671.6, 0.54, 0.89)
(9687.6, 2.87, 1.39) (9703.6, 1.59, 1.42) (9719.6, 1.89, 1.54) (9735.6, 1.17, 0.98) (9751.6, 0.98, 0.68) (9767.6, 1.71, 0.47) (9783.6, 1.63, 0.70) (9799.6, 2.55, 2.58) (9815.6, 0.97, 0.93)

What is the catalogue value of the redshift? 1.058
